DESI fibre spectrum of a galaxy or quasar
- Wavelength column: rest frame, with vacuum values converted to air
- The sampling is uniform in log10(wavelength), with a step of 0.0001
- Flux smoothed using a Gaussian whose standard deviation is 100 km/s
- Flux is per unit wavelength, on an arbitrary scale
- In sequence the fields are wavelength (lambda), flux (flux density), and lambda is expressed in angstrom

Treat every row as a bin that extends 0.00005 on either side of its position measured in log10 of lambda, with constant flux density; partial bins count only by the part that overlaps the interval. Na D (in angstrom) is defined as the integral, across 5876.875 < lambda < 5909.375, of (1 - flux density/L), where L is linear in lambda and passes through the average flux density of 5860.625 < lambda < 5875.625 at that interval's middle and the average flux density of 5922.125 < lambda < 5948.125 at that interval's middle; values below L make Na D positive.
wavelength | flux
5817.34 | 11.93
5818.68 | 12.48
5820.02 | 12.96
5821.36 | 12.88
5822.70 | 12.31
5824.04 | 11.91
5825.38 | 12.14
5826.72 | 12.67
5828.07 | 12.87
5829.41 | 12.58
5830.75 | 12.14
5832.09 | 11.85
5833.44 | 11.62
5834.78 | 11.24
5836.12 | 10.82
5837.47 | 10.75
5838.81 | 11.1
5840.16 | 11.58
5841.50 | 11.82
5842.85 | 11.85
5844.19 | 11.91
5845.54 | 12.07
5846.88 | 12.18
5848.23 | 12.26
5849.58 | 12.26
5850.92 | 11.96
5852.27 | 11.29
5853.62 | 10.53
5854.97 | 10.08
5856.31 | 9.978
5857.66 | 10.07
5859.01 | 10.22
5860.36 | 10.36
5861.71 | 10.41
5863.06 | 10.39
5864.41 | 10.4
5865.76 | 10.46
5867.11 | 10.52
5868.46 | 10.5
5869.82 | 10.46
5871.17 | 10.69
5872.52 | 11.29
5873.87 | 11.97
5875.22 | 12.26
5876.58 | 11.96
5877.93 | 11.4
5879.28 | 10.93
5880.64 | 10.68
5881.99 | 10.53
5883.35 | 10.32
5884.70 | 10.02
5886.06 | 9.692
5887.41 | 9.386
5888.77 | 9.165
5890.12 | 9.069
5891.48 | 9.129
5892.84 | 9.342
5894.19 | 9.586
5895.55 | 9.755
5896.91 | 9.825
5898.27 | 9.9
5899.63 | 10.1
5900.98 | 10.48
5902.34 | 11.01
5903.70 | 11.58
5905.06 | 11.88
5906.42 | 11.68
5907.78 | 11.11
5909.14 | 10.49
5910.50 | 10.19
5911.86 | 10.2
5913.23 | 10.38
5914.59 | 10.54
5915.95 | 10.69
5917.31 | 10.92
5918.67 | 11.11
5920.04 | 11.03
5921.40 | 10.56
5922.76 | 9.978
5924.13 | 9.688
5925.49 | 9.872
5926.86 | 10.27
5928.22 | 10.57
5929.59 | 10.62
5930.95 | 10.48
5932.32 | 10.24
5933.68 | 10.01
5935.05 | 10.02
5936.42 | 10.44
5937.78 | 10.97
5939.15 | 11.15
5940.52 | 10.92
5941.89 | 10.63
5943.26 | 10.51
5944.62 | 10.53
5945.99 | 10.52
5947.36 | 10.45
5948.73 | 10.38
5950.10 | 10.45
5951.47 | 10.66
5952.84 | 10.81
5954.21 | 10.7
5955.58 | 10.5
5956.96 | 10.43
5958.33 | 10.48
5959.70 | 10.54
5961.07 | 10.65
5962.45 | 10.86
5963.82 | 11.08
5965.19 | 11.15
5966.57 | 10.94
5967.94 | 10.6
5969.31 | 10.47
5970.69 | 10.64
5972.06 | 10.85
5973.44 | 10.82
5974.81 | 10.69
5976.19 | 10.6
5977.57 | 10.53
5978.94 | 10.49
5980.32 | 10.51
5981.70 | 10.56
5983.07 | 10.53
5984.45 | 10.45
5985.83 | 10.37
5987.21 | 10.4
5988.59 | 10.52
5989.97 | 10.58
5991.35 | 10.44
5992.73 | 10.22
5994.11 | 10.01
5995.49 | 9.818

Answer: 1.1 angstrom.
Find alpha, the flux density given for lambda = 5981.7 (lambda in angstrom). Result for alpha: 10.56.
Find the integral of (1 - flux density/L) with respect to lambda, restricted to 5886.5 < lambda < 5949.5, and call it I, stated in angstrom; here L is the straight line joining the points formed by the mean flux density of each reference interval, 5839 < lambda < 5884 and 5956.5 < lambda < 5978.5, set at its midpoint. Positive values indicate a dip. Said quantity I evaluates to 2.9 angstrom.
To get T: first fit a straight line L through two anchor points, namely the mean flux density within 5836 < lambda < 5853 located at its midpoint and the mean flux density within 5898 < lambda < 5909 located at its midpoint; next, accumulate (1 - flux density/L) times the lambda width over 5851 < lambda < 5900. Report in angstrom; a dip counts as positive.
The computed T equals 4.1 angstrom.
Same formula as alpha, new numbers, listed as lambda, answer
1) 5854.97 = 10.08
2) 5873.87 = 11.97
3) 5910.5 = 10.19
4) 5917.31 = 10.92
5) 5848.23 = 12.26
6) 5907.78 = 11.11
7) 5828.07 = 12.87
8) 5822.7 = 12.31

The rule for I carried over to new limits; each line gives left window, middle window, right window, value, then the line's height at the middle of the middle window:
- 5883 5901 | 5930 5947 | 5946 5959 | -0.3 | 10.3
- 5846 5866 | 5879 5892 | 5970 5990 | 1.1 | 10.8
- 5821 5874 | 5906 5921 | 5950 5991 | 0.3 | 11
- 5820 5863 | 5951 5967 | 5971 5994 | -0.1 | 10.7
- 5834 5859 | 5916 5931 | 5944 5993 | 0.5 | 10.9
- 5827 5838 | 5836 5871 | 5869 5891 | 0.8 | 11.3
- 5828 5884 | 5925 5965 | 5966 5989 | 0.7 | 10.7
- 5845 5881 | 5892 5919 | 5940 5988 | 0.8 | 10.9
